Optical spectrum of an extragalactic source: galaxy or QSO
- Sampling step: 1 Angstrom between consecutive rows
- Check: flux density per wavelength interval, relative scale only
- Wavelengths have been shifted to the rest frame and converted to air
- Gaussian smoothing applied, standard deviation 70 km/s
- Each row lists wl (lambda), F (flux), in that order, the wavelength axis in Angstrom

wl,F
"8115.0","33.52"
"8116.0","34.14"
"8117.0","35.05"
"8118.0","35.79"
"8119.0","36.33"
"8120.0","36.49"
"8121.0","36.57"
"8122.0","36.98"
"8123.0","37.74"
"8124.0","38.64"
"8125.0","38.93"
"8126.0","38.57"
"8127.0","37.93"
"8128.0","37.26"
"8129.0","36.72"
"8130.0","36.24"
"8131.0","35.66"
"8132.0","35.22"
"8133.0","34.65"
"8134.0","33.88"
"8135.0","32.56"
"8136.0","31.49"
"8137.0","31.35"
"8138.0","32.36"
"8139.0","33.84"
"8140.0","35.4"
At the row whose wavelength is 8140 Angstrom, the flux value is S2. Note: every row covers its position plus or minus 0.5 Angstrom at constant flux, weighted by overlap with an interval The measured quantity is 35.4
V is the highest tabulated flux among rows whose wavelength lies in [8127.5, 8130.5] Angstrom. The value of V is 37.26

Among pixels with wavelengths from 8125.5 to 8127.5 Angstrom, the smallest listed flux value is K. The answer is 37.93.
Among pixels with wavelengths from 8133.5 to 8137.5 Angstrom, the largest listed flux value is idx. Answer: 33.88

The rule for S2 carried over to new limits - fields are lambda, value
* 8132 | 35.22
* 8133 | 34.65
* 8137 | 31.35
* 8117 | 35.05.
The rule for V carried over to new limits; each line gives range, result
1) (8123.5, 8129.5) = 38.93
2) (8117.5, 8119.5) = 36.33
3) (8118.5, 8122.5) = 36.98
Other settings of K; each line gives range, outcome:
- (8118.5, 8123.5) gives 36.33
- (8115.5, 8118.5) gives 34.14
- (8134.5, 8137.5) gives 31.35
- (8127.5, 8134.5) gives 33.88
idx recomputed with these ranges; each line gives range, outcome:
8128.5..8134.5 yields 36.72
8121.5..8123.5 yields 37.74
